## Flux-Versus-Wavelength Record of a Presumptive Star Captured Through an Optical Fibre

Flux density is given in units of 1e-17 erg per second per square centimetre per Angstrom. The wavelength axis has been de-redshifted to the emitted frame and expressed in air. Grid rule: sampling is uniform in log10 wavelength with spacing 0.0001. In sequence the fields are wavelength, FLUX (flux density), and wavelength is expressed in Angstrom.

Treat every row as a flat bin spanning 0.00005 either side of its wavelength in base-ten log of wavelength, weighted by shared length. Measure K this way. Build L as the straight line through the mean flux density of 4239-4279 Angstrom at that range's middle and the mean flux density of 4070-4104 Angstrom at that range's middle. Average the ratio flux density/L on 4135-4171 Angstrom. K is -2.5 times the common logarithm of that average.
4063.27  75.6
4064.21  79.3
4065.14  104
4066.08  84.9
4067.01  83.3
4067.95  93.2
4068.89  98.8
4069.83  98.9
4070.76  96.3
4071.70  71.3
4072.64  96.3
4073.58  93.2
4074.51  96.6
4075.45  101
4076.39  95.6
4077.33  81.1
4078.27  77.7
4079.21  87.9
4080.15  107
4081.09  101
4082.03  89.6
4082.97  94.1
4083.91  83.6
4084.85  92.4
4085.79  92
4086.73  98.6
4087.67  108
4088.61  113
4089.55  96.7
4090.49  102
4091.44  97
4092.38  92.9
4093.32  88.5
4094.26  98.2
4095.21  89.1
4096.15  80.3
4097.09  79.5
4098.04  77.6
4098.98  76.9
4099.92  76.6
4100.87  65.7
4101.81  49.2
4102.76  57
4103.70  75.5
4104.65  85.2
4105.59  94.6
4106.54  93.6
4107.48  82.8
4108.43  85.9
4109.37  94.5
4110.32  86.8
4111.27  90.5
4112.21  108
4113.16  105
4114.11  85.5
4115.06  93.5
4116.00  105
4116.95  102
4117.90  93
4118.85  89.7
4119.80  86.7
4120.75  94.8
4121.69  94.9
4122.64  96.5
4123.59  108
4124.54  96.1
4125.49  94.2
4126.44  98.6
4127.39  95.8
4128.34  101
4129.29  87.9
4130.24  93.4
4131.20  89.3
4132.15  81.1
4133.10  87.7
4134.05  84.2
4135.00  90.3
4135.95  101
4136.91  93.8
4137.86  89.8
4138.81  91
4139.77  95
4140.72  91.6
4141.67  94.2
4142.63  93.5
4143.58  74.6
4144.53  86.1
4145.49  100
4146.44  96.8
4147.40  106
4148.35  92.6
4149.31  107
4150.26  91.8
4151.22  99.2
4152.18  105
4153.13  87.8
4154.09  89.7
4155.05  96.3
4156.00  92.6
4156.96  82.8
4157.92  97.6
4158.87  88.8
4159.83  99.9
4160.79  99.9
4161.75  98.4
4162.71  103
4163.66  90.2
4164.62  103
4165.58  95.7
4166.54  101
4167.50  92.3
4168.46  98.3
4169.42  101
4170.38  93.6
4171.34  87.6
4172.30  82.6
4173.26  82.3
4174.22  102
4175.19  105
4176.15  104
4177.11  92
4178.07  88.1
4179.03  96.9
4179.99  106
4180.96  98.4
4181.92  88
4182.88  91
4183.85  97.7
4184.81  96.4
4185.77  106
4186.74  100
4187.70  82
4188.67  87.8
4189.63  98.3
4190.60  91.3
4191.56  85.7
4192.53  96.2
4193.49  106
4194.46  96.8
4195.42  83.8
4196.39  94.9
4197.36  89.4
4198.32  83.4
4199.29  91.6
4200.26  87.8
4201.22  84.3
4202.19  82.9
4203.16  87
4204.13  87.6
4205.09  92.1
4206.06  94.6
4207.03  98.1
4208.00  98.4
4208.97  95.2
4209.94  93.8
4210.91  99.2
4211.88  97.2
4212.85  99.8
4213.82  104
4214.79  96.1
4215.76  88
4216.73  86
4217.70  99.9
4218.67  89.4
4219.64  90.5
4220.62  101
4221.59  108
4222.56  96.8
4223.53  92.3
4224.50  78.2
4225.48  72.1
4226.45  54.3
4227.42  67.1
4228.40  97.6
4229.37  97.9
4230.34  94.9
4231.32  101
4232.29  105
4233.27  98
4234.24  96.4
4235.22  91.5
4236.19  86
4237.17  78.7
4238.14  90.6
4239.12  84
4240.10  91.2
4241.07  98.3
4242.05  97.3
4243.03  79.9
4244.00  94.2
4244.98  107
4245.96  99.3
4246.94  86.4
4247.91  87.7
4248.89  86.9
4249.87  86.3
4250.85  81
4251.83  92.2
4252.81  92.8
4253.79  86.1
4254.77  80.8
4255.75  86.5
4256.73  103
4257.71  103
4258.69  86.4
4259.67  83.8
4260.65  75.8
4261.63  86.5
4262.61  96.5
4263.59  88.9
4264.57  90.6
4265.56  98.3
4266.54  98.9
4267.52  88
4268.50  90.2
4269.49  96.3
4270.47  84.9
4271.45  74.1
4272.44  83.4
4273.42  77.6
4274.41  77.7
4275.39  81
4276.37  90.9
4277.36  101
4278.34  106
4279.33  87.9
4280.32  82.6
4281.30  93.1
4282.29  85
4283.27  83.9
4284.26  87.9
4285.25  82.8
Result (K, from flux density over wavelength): -0.07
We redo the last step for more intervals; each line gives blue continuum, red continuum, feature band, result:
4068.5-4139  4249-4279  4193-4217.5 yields -0.04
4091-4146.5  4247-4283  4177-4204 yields -0.04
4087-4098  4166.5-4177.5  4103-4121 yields 0.03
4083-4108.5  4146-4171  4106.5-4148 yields -0.02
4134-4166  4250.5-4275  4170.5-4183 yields -0.01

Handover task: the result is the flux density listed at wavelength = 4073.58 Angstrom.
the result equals 93.2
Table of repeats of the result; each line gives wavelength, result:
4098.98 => 76.9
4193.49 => 106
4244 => 94.2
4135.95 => 101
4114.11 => 85.5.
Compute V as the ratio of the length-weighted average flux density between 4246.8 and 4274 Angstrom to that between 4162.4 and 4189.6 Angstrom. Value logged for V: 0.93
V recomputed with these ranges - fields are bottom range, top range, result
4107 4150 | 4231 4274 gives 0.96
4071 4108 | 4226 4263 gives 1.02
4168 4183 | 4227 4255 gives 0.96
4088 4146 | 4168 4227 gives 1.03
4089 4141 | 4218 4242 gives 1.00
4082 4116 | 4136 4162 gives 1.06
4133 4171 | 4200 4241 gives 0.97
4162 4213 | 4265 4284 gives 0.94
